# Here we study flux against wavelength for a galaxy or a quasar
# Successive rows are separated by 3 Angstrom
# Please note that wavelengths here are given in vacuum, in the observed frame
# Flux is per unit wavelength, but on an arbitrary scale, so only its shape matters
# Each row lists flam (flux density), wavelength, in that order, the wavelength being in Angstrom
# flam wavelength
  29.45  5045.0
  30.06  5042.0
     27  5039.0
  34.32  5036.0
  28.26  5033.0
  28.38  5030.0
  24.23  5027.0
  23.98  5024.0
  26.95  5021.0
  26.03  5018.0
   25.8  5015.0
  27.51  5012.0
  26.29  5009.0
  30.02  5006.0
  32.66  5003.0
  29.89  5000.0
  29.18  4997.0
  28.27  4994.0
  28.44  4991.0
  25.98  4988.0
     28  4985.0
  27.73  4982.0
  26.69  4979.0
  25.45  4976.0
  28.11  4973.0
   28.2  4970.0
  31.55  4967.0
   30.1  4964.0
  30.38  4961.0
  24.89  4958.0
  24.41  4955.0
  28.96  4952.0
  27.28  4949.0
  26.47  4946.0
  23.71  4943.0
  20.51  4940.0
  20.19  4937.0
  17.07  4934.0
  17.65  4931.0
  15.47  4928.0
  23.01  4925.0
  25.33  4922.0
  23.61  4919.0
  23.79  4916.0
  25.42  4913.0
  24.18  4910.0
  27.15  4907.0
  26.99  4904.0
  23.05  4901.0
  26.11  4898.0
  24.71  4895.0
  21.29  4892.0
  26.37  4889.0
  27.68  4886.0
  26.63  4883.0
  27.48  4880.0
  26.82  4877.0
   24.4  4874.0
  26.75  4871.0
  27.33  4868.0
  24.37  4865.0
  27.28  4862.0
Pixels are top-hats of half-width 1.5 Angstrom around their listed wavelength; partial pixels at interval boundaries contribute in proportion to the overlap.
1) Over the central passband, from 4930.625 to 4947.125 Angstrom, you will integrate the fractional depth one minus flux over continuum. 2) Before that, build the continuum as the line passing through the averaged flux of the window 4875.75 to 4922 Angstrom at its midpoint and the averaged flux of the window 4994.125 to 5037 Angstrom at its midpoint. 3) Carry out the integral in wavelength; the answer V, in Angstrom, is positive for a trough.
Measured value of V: 3.3 Angstrom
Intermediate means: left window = 25.4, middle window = 21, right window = 28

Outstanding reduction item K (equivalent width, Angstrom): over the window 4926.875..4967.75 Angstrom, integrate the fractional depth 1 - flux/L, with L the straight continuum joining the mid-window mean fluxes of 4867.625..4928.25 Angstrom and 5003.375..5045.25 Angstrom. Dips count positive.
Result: 3.2 Angstrom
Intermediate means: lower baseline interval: 25.1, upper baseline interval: 27.8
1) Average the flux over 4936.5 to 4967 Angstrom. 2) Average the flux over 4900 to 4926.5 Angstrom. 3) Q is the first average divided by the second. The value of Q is 1.06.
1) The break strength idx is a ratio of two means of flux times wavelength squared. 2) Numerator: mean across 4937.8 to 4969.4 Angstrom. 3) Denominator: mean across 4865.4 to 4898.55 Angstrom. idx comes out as 1.06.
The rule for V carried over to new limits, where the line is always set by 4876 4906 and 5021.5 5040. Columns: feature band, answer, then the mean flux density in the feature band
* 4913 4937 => 4.7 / 21.1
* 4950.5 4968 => -1.1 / 28.3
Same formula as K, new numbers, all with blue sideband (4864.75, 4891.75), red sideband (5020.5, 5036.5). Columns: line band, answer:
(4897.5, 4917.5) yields 0.97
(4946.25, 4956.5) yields -0.02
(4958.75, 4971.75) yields -1.37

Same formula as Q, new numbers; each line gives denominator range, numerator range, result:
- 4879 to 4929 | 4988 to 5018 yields 1.15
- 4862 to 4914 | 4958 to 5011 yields 1.11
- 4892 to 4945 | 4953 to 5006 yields 1.24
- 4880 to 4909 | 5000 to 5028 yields 1.06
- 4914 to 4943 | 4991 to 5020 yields 1.35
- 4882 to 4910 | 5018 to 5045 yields 1.10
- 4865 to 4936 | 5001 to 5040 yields 1.15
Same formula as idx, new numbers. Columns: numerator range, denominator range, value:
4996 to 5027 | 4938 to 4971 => 1.05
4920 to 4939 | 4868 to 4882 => 0.77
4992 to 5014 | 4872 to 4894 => 1.18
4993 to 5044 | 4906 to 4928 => 1.23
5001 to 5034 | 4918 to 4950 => 1.30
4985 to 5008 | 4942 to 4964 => 1.10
